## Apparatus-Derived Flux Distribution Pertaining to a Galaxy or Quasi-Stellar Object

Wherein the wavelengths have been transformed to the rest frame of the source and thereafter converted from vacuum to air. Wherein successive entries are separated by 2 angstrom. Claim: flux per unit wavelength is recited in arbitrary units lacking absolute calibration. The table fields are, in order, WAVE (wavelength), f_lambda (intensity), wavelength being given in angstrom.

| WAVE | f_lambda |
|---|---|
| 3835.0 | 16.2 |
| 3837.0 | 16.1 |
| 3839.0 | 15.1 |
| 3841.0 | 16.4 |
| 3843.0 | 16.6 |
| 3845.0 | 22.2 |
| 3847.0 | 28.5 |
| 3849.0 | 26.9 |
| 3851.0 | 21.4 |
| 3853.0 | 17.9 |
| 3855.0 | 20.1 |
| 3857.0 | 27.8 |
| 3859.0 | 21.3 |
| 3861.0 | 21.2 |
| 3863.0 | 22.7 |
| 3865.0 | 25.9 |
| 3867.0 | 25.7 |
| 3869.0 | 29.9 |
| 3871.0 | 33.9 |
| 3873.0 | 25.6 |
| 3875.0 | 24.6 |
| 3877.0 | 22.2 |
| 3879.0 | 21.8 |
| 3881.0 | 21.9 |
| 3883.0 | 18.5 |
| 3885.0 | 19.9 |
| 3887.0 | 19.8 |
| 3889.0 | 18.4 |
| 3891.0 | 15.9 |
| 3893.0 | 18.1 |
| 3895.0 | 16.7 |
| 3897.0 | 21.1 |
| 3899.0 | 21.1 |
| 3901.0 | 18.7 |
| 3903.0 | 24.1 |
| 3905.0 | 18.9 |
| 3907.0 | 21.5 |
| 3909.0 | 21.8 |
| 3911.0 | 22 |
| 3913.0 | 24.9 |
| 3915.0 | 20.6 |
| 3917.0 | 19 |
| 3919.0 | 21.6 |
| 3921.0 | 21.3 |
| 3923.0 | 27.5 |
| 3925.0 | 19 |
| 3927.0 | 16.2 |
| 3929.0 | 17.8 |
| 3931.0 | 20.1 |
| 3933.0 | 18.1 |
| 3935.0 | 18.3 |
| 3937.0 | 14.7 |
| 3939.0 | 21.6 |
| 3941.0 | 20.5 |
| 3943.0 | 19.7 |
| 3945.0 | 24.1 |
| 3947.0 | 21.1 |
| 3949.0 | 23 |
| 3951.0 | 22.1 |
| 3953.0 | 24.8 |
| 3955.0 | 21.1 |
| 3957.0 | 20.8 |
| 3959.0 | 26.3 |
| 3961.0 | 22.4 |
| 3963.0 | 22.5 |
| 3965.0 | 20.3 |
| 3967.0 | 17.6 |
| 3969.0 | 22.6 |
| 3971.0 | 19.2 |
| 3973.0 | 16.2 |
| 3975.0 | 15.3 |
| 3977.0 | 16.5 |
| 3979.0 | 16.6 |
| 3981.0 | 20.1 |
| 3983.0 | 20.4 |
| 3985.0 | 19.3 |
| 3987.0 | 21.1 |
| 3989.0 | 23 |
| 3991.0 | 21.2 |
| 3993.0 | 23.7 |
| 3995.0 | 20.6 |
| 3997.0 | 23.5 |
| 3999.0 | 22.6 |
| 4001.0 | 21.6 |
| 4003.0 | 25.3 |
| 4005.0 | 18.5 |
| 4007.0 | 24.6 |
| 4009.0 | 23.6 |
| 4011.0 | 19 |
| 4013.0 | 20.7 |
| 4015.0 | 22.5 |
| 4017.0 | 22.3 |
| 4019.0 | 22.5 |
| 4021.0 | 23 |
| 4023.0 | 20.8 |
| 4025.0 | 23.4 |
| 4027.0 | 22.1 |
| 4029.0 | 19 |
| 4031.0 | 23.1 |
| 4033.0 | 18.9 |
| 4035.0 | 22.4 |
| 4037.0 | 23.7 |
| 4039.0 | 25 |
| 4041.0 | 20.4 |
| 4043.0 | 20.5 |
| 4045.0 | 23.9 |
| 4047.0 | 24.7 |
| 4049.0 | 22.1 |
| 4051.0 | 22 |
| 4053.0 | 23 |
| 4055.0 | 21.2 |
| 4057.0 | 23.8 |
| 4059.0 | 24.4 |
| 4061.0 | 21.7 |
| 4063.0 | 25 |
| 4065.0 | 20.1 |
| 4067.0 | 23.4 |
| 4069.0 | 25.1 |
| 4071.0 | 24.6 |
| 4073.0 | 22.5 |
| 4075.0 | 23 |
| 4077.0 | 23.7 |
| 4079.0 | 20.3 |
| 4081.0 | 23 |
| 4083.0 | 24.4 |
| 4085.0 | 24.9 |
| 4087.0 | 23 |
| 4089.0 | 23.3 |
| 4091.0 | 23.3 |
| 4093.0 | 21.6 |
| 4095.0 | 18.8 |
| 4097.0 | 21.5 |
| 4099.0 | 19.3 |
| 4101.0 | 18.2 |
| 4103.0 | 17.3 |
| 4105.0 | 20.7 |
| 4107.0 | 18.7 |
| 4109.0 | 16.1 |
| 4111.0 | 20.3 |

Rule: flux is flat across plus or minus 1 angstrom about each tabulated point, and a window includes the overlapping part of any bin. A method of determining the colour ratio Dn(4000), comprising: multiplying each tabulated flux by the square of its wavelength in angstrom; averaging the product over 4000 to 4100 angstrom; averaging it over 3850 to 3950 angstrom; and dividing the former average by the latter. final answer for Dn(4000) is 1.1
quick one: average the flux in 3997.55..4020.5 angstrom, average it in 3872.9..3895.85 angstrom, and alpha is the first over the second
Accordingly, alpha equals 1.1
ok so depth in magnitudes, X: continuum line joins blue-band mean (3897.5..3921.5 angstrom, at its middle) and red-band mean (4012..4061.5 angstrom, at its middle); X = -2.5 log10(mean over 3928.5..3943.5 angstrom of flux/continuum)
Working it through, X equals 0.14 mag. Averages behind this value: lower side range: 21.3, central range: 18.9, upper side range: 22.3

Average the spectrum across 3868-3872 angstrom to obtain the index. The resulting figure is 31.9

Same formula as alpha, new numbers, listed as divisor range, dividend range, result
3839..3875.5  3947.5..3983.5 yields 0.87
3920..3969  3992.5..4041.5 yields 1.06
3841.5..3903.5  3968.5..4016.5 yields 0.93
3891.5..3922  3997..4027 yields 1.07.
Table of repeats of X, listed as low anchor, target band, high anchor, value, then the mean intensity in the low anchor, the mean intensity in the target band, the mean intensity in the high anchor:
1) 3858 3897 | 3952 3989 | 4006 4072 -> 0.11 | 22.3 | 20.2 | 22.5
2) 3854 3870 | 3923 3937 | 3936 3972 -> 0.19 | 24.3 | 18.7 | 21.4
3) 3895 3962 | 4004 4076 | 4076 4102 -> -0.04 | 21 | 22.4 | 21.9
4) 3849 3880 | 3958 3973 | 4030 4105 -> 0.10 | 24.2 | 21.2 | 22.3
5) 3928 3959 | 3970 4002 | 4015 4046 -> 0.07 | 20.7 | 20.1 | 22.1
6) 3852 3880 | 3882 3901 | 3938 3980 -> 0.23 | 24.3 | 18.8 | 20.7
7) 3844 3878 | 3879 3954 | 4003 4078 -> 0.17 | 24.6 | 20.4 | 22.5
